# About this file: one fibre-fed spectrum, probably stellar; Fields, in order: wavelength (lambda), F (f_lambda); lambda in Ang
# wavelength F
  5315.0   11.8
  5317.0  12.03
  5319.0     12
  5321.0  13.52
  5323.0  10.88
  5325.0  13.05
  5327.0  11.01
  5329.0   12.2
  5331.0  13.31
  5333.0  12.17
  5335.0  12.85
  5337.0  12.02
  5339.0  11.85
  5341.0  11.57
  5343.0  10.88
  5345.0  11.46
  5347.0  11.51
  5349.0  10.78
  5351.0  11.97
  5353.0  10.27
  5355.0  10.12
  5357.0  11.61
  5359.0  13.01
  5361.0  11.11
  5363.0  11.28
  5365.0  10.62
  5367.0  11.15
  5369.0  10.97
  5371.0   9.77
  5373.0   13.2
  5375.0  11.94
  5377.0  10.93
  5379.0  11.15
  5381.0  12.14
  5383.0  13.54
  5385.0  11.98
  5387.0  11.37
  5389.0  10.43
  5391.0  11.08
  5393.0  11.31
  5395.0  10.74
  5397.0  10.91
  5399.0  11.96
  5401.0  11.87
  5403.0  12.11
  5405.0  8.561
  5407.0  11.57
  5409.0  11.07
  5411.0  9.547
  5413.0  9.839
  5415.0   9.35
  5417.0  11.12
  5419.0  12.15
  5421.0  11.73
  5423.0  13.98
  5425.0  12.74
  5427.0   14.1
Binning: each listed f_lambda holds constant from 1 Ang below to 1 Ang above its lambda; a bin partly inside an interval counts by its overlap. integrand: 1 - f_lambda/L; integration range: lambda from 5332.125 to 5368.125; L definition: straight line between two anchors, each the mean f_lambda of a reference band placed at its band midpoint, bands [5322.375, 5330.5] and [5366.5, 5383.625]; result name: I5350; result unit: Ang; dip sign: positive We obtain 1.0 Ang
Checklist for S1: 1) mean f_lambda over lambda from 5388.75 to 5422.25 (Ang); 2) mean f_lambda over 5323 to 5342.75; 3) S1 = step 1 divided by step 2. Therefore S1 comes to 0.90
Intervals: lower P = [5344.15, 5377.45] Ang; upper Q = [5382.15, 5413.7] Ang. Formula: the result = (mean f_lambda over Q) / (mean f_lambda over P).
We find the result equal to 1.0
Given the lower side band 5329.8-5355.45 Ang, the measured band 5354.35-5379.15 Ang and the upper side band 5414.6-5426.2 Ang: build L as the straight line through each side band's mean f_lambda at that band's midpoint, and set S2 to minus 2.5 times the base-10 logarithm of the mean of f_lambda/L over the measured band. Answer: 0.04 mag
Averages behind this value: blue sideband 11.6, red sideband 12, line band 11.3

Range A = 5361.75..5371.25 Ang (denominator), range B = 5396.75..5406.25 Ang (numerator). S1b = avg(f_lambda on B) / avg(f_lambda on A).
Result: 1.0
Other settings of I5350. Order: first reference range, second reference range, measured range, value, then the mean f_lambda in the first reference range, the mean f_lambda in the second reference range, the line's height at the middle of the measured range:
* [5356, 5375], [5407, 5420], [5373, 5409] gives -1.43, 11.4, 10.6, 11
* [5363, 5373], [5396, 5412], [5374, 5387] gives -1.13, 10.9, 10.9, 10.9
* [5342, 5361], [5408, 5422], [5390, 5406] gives -0.33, 11.3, 10.7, 10.8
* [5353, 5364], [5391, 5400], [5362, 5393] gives -0.46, 11.3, 11.2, 11.3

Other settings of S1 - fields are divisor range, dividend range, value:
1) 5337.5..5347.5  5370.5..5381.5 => 1.01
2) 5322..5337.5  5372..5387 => 0.99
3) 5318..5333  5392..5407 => 0.90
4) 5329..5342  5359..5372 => 0.89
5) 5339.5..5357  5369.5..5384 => 1.06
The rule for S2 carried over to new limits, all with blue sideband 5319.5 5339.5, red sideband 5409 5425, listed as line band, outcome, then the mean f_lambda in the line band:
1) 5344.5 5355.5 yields 0.09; 11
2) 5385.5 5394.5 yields 0.04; 11.1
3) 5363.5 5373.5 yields 0.07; 11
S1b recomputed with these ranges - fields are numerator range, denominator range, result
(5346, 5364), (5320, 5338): 0.92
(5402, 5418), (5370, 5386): 0.88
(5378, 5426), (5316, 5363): 0.96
